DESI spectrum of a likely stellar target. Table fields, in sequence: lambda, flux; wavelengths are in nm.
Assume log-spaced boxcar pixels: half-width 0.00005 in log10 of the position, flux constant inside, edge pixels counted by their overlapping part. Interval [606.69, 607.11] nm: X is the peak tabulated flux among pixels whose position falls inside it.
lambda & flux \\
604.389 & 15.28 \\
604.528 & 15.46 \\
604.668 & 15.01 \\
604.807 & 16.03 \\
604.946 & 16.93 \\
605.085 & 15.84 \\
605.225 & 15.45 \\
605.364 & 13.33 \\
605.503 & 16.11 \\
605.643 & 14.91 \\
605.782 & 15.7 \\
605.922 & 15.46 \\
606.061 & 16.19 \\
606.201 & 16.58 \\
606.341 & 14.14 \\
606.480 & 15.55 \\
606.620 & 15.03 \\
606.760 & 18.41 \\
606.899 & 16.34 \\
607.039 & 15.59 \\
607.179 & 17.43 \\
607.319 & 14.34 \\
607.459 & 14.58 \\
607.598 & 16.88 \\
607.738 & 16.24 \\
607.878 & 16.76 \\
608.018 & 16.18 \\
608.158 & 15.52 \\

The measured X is 18.41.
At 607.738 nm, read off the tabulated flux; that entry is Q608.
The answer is 16.24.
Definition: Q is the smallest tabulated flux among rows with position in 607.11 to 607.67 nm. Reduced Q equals 14.34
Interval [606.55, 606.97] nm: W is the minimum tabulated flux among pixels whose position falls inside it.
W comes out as 15.03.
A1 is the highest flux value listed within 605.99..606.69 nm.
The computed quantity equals 16.58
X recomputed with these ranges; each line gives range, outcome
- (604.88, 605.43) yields 16.93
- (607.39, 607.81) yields 16.88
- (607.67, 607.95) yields 16.76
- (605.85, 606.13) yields 16.19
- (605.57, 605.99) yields 15.7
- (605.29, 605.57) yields 16.11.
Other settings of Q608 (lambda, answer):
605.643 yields 14.91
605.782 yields 15.7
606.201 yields 16.58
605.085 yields 15.84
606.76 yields 18.41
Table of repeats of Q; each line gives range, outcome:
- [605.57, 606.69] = 14.14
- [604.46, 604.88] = 15.01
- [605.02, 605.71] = 13.33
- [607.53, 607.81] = 16.24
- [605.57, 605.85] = 14.91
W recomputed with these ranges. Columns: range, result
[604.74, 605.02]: 16.03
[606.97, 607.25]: 15.59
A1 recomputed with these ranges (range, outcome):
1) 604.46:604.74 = 15.46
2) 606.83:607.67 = 17.43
